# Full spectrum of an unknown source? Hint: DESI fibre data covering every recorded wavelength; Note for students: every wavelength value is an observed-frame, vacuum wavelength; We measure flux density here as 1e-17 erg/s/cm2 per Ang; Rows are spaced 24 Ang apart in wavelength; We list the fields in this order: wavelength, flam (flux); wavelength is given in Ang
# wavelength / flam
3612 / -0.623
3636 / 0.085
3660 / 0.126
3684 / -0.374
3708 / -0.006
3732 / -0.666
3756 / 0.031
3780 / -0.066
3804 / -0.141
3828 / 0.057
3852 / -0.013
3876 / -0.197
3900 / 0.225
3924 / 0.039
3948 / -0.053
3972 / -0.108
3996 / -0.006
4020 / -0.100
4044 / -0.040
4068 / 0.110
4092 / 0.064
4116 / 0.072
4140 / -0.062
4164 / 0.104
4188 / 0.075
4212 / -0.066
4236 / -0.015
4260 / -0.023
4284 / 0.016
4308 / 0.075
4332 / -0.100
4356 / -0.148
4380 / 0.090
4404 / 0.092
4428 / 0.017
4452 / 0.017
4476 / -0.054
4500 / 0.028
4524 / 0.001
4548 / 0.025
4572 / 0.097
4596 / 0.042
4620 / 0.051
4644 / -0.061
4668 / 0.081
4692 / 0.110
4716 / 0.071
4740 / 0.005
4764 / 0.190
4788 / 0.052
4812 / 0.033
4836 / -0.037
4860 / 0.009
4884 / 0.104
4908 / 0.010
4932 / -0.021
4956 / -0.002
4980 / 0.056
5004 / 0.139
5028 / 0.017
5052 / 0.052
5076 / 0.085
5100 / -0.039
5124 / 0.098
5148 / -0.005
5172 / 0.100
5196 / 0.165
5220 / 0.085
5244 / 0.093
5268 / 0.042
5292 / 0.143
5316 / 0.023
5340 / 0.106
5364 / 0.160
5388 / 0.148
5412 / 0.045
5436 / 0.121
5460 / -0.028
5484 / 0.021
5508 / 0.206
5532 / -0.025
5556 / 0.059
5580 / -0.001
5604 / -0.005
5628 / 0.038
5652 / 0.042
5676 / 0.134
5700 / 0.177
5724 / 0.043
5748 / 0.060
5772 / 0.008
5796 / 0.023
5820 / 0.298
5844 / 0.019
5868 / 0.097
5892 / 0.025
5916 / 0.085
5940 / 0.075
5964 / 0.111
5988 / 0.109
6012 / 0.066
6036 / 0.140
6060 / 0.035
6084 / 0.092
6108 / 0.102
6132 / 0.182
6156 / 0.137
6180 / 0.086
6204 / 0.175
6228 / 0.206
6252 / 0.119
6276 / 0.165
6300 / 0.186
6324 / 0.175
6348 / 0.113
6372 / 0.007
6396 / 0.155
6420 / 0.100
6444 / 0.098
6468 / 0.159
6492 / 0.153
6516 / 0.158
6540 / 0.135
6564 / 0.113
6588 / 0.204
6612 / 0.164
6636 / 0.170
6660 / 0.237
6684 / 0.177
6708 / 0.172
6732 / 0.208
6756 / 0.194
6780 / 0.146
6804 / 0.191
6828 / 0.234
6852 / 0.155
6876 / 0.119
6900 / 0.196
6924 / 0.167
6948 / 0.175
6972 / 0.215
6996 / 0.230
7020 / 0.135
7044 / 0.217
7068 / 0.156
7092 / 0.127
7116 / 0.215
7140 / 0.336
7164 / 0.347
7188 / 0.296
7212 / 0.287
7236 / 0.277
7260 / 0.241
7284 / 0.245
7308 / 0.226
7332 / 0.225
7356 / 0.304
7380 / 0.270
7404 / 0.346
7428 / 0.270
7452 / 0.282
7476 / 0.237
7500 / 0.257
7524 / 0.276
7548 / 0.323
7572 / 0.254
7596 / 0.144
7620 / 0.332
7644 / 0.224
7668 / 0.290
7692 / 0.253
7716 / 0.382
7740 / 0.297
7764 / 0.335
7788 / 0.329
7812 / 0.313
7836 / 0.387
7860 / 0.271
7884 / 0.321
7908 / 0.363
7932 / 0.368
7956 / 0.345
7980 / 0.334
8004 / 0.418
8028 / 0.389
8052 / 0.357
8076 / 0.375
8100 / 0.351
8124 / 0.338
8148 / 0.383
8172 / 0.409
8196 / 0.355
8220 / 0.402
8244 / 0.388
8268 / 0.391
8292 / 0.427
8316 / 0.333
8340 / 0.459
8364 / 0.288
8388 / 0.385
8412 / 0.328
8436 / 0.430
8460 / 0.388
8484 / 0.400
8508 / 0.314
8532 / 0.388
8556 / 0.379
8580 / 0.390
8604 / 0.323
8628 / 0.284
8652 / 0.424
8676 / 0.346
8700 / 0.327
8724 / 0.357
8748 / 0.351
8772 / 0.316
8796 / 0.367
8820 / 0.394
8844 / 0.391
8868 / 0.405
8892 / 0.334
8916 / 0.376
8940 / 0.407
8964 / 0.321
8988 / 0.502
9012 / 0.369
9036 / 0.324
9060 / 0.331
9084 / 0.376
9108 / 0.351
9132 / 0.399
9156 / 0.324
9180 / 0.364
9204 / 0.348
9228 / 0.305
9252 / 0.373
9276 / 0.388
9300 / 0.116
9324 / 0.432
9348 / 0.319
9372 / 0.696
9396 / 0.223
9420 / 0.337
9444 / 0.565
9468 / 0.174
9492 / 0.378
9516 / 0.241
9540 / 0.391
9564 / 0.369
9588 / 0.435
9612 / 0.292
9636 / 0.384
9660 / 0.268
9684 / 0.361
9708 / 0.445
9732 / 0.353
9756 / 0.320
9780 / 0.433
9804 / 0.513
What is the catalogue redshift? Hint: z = 0.79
